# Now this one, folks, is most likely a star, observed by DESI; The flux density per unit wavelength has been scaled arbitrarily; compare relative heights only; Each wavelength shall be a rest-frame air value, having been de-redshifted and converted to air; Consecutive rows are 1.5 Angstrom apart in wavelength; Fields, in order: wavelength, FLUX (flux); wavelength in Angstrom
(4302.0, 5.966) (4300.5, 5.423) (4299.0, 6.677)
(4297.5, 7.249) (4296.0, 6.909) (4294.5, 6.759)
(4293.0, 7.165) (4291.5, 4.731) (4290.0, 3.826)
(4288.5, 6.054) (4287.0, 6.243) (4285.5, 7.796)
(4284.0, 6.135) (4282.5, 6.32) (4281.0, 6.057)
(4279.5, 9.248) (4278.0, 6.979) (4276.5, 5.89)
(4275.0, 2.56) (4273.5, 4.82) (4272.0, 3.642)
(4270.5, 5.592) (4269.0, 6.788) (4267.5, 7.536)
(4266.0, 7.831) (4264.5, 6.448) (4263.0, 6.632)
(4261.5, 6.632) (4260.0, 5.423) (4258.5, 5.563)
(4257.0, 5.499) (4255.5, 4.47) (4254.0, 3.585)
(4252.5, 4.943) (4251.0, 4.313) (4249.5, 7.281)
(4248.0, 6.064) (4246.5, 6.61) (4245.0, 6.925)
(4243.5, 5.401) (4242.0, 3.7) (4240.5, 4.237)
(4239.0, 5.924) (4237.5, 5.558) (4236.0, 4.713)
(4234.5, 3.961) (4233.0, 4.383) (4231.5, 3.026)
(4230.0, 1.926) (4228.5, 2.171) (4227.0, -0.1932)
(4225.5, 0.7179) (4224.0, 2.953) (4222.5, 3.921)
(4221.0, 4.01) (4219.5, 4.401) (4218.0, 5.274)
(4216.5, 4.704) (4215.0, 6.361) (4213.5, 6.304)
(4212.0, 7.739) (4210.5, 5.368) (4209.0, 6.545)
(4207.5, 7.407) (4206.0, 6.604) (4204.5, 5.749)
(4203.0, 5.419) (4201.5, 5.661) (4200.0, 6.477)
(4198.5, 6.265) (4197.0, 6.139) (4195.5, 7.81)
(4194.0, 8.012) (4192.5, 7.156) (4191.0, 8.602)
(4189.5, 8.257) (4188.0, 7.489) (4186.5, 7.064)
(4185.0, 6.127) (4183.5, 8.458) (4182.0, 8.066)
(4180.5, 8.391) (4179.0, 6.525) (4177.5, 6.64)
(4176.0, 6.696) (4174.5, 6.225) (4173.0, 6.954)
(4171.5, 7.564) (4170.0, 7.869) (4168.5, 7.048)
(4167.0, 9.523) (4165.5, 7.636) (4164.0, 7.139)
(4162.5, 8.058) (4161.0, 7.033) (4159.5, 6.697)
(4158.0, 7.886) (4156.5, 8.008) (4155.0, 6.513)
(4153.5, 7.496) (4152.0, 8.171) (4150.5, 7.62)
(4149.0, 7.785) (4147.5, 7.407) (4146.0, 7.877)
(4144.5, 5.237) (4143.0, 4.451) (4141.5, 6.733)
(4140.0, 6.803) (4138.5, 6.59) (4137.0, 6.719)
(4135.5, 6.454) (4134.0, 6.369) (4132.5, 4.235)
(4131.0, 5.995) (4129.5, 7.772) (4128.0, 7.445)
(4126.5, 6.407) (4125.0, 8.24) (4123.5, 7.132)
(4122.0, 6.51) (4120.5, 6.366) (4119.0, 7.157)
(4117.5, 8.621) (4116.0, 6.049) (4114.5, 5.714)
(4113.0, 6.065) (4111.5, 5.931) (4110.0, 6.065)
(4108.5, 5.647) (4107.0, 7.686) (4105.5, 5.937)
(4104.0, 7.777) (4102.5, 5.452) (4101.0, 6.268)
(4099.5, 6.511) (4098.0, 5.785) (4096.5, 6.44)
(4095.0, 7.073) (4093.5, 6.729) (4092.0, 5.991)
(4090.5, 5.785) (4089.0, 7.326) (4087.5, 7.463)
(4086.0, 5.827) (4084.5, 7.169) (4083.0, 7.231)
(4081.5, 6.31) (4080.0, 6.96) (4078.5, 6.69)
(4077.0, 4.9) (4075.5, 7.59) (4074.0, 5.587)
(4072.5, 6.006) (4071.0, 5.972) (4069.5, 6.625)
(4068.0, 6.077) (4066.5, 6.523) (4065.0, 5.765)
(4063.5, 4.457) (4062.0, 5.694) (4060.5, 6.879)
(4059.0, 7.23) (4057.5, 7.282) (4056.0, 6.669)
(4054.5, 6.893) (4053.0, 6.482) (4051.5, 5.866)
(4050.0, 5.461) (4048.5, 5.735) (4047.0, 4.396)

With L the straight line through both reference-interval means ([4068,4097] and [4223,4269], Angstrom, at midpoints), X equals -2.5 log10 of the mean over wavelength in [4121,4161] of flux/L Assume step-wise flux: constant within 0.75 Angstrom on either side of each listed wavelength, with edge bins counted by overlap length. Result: -0.17 mag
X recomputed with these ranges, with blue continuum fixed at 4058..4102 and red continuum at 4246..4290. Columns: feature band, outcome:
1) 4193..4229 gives 0.15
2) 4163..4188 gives -0.20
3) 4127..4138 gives -0.03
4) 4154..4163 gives -0.19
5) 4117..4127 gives -0.15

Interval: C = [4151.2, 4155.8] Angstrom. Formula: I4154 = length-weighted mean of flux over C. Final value 7.4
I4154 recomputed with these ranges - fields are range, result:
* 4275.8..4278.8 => 6.49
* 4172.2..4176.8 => 6.64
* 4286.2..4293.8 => 5.63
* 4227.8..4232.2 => 2.37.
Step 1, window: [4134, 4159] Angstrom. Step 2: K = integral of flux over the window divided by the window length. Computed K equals 6.96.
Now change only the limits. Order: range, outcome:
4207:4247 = 4.56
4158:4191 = 7.44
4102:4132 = 6.69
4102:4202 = 6.99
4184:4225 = 6.2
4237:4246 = 5.32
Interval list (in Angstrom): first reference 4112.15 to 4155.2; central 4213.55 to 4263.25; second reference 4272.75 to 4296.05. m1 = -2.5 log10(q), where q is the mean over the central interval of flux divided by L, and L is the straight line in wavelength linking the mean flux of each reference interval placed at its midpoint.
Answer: 0.34 mag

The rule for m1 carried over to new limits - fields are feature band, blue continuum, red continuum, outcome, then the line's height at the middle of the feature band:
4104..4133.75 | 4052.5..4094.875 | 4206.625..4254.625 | -0.115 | 5.94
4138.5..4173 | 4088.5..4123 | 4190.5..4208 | -0.103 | 6.62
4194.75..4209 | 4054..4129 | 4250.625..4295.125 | -0.049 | 6.12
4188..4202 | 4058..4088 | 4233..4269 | -0.225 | 5.85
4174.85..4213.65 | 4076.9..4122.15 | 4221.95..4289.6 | -0.218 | 5.69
